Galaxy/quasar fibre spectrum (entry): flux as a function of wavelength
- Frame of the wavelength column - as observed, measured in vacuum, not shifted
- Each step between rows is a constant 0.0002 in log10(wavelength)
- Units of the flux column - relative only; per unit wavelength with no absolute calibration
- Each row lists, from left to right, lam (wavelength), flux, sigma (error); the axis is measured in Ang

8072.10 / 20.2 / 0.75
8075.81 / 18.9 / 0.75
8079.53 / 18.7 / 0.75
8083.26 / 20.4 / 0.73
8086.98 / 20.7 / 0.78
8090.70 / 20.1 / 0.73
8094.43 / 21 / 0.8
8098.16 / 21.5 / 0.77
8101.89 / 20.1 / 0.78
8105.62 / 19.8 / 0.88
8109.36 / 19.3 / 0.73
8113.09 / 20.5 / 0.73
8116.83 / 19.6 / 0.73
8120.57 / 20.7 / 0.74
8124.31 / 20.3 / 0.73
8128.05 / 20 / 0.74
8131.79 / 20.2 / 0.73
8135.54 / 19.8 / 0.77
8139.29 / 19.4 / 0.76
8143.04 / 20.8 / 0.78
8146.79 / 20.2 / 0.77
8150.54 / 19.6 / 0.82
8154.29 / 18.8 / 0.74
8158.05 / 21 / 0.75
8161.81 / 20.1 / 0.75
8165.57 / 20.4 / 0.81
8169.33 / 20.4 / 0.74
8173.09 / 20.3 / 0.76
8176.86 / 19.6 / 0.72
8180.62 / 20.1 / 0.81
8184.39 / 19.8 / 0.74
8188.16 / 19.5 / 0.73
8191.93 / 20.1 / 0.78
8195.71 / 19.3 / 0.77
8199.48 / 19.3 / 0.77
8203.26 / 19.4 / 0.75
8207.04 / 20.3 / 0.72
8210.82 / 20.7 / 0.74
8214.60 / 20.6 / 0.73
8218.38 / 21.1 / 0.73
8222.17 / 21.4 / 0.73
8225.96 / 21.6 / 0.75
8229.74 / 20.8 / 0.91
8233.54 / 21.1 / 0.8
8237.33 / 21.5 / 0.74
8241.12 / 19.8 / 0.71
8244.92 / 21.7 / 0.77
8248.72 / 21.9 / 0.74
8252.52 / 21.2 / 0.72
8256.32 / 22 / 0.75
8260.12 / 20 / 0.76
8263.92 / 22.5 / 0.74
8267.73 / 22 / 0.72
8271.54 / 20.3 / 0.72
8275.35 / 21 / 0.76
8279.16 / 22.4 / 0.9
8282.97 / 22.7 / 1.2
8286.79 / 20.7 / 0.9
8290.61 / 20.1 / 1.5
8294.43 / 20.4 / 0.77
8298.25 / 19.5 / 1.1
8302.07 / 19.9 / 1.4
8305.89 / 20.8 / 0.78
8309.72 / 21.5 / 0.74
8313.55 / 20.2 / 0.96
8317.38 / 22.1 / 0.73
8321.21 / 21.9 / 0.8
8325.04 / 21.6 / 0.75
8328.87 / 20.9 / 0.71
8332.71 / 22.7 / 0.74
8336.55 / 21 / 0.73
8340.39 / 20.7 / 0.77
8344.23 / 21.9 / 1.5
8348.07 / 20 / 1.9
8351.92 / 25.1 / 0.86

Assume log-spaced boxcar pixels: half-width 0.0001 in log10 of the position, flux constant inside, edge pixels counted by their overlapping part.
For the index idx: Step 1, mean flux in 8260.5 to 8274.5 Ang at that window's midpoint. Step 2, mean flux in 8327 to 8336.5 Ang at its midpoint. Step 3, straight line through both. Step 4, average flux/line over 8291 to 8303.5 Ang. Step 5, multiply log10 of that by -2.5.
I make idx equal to 0.08 mag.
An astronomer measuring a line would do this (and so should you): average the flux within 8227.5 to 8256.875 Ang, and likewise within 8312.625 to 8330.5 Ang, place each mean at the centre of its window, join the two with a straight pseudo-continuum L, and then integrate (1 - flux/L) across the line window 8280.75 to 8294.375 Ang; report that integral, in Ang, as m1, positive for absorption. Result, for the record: 0.2 Ang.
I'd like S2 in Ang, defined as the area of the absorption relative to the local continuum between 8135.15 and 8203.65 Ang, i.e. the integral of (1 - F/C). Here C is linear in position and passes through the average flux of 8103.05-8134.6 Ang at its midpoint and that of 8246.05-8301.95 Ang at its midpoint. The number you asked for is 1.7 Ang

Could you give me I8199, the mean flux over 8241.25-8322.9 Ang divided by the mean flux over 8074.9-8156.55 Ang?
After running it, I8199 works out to 1.06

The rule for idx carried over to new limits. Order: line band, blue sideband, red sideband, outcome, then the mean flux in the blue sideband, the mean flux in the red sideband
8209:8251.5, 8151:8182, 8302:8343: -0.03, 20.1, 21.3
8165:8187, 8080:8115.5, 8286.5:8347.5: 0.03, 20.3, 21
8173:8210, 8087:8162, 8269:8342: 0.04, 20.2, 21.1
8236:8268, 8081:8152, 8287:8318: -0.05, 20.2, 20.5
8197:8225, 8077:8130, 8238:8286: 0.03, 20.2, 21.4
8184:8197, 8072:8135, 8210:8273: 0.06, 20.1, 21.2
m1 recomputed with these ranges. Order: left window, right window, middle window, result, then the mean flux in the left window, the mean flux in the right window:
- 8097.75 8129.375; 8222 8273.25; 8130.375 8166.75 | 0.7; 20.1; 21.3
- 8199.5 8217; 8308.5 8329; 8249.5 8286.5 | -1.2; 20.2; 21.4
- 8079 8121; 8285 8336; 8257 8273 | -0.4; 20.2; 20.9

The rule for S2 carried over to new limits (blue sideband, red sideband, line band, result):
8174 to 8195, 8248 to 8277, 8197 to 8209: 0.3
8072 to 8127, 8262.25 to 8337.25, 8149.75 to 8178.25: 0.6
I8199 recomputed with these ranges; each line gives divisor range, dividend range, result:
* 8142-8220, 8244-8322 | 1.06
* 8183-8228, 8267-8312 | 1.03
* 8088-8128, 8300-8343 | 1.05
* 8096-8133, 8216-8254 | 1.05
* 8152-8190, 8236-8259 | 1.07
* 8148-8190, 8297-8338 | 1.06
